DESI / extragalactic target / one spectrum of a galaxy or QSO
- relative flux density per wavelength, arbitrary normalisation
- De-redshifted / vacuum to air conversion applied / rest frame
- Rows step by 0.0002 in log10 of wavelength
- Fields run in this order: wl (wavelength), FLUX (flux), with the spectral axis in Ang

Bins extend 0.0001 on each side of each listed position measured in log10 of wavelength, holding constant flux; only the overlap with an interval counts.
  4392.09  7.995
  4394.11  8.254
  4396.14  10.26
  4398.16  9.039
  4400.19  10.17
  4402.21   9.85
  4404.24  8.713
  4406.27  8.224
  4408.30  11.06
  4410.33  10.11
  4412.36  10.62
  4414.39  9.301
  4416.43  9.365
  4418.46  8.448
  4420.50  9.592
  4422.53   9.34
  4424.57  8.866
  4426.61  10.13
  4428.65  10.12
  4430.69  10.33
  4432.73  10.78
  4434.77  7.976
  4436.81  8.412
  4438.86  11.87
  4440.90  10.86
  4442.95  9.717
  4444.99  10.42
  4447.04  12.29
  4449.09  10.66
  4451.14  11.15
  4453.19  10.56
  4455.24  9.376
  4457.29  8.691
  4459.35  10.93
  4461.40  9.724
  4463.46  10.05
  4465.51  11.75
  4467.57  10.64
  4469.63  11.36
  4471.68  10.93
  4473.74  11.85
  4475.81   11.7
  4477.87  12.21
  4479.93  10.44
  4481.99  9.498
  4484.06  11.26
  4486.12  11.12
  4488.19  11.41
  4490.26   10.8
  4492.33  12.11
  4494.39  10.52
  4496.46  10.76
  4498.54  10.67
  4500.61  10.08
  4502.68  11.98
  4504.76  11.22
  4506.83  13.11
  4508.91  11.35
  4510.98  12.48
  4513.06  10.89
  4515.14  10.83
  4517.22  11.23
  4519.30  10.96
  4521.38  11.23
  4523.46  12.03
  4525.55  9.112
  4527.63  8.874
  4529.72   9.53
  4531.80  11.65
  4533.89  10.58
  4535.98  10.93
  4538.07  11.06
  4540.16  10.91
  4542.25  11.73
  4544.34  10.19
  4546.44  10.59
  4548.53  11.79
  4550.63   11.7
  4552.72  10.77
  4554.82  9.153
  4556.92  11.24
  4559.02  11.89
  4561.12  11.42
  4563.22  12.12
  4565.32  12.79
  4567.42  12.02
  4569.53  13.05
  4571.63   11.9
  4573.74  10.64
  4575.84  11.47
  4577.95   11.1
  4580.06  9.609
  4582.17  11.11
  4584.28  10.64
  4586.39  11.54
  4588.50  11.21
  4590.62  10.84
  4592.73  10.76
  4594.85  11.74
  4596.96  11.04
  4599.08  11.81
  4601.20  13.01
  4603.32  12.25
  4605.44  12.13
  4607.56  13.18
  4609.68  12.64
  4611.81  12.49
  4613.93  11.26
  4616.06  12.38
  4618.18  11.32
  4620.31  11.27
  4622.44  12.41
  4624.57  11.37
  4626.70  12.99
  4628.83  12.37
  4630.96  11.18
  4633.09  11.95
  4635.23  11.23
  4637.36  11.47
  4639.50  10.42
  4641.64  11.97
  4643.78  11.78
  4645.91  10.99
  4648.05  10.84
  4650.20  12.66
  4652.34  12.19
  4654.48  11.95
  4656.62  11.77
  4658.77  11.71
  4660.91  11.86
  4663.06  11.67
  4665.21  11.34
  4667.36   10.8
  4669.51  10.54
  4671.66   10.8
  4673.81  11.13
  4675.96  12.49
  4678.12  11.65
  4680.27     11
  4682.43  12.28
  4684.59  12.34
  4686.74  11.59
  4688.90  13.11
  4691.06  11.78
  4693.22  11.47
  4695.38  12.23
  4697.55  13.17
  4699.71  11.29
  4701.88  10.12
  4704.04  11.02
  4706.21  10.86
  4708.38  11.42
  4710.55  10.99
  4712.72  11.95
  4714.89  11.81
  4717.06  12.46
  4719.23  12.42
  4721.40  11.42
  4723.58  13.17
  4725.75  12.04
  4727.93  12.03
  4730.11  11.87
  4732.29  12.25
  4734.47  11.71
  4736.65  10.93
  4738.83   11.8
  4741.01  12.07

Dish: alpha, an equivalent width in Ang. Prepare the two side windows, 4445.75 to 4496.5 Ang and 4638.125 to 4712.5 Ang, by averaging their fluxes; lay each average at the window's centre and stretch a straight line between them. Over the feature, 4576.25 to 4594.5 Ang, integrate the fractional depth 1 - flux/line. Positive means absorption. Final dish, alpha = 0.57 Ang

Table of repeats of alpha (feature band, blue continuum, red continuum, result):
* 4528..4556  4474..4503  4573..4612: 1.29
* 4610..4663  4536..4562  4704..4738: -1.56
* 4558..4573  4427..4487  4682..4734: -1.35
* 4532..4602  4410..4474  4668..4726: -2.25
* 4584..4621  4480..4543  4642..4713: -1.49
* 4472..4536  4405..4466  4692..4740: -3.80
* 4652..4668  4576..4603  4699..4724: -0.35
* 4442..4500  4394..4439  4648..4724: -4.59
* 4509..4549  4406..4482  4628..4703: -0.28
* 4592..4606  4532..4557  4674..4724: -0.77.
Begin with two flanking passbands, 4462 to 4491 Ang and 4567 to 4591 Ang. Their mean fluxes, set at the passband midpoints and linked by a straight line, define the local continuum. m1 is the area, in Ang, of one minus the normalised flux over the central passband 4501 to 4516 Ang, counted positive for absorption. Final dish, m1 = -0.7 Ang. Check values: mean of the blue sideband 11.1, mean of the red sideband 11.2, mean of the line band 11.6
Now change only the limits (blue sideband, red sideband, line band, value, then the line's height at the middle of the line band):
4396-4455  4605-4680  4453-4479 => -1.2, 10.3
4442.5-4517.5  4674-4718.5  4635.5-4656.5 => 0.0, 11.6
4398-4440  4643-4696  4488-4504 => -1.2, 10.3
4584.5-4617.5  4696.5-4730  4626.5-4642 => 0.3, 11.8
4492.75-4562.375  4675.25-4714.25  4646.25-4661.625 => -0.4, 11.5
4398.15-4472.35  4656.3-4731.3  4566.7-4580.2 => -0.7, 10.9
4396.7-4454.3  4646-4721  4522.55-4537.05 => 0.3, 10.6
